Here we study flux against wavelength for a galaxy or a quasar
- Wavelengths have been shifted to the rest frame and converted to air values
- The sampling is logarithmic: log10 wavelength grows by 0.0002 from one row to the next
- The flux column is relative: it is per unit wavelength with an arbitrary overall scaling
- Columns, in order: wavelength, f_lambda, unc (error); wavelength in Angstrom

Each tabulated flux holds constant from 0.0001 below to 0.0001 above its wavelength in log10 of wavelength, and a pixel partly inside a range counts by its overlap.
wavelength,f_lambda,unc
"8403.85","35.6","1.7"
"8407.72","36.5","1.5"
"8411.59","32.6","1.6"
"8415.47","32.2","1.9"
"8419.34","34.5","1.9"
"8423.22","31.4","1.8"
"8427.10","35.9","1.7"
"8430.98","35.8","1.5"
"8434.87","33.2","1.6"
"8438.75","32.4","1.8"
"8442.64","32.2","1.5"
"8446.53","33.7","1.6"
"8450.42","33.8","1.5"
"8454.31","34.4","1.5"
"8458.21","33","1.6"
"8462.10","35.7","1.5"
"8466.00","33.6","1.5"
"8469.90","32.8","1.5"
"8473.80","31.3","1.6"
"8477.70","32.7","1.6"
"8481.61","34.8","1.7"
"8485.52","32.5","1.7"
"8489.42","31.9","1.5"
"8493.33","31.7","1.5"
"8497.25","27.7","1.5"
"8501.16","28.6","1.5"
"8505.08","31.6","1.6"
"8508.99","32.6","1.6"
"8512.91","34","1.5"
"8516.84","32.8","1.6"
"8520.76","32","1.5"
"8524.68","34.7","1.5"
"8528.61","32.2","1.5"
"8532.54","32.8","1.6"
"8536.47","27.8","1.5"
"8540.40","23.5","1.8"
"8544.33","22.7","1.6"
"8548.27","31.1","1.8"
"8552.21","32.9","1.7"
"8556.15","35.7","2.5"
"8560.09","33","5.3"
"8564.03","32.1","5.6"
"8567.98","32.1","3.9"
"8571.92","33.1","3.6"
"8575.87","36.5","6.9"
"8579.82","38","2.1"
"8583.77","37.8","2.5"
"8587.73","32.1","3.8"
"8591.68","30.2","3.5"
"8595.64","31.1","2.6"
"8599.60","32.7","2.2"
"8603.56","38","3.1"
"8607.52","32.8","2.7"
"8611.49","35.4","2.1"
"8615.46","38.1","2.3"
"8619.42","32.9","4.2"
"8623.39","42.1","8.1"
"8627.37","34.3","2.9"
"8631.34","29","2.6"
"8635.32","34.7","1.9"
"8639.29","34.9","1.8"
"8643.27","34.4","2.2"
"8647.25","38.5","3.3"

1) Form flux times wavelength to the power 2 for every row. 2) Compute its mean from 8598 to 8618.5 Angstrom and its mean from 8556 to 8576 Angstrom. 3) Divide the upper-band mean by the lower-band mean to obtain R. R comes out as 1.07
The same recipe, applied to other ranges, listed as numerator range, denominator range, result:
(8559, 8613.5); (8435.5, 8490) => 1.05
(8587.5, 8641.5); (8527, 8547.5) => 1.25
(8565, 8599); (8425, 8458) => 1.03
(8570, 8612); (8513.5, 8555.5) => 1.14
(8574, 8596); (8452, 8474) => 1.06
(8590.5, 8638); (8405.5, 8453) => 1.06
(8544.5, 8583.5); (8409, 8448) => 1.03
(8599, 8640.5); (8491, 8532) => 1.13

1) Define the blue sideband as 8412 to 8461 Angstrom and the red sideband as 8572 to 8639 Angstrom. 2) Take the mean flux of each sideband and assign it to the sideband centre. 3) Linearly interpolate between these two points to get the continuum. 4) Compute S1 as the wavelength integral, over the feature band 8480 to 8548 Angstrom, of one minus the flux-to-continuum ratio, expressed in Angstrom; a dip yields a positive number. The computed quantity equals 6.5 Angstrom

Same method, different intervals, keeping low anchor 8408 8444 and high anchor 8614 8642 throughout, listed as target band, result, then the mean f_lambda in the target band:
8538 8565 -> 3.5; 30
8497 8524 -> 1.9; 31.7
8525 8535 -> 0.5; 32.6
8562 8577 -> 0.6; 33.3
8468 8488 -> 0.7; 32.8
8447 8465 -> -0.2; 34.2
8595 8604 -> 0.3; 33.7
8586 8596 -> 1.1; 31.1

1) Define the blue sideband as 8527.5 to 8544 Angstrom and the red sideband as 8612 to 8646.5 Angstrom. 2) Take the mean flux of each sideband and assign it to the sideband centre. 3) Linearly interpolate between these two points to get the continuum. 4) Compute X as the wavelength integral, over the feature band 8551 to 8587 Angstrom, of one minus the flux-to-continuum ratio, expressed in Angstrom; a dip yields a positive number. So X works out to -4.42 Angstrom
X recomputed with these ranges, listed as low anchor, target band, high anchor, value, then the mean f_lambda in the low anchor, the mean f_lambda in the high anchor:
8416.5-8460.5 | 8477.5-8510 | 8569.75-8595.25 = 2.35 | 33.7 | 34.4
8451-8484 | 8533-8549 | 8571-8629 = 3.66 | 33.5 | 35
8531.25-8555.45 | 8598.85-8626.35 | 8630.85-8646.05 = -3.00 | 28.7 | 34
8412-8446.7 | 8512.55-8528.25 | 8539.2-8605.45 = -0.14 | 33.4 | 32.6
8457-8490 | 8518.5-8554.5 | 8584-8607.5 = 3.43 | 33.2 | 33.2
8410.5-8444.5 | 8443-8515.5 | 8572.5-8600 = 2.23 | 33.4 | 34.1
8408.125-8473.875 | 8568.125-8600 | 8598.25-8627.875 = 1.46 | 33.6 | 35.9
